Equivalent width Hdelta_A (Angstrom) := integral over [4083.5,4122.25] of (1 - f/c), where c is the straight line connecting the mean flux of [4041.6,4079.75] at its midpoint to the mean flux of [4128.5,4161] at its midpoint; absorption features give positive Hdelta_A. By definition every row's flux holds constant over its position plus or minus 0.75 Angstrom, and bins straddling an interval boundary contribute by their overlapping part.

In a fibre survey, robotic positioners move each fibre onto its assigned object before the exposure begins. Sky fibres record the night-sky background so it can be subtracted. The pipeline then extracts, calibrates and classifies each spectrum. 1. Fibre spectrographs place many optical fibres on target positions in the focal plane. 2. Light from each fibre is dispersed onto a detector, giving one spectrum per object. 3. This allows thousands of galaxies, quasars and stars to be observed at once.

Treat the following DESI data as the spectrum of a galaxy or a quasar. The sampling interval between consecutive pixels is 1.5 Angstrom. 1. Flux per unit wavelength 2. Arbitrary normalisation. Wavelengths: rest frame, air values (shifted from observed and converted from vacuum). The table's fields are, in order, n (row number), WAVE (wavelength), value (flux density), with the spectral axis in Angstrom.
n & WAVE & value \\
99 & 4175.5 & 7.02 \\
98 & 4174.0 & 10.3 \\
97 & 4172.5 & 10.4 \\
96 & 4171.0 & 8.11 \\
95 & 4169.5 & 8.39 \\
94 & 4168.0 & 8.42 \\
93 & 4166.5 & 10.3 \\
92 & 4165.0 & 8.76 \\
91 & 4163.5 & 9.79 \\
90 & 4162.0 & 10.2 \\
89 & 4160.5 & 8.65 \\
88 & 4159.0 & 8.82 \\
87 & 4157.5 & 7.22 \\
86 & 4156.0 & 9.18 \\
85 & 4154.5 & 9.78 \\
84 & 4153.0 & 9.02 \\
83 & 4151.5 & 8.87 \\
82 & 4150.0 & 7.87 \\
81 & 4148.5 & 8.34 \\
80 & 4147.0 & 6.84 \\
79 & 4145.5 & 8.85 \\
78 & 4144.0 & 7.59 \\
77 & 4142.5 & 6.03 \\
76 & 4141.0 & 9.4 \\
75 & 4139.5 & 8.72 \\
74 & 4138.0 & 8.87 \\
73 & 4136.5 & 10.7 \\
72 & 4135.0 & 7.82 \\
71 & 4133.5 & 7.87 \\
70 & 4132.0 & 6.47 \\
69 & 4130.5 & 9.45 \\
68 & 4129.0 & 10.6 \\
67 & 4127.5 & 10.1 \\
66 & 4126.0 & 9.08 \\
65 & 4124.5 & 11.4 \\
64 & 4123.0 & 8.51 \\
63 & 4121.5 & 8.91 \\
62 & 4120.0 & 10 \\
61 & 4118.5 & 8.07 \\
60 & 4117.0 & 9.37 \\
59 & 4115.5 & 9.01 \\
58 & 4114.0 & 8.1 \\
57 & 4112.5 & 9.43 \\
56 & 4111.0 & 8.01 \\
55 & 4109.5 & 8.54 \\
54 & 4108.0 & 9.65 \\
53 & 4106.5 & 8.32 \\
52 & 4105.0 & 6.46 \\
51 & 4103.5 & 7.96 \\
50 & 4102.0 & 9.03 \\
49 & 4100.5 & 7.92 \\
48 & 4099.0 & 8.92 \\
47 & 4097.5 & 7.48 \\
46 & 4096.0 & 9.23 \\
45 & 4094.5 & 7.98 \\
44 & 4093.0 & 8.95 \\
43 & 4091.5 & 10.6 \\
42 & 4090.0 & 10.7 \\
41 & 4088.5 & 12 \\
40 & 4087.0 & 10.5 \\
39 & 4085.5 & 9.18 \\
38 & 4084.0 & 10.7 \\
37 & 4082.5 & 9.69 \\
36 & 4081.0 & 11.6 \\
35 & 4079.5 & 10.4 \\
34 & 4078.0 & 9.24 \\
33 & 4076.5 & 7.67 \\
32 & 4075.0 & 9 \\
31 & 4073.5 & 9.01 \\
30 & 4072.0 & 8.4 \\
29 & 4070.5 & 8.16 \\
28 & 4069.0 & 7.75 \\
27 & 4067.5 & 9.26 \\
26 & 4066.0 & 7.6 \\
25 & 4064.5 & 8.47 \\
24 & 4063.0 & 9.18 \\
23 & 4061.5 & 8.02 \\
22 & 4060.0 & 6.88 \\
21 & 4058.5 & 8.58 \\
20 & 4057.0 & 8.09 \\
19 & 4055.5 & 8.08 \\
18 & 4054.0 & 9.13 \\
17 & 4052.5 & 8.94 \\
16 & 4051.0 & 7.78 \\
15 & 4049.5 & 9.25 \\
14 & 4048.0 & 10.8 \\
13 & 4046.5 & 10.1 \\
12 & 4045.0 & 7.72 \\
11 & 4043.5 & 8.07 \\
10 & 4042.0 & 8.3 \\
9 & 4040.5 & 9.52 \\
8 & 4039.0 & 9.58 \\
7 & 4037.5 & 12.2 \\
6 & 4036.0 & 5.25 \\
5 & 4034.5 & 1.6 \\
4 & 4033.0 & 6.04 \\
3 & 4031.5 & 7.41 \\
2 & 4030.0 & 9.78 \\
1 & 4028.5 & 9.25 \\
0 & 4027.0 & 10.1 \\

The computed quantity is -2.24 Angstrom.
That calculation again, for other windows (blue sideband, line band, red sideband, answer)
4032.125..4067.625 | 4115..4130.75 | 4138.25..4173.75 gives -1.7 Angstrom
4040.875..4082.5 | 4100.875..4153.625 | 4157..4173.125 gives 1.6 Angstrom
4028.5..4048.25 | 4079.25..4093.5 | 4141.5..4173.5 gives -3.6 Angstrom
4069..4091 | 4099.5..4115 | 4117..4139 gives 1.7 Angstrom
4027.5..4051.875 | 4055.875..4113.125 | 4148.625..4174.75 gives -2.1 Angstrom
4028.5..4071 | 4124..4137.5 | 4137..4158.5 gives -1.4 Angstrom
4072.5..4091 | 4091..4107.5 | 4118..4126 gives 2.2 Angstrom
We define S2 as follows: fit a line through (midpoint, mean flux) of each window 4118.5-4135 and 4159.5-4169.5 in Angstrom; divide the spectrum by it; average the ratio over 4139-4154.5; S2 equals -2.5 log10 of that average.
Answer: 0.122 mag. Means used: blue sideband 9.12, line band 8.22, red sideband 9.27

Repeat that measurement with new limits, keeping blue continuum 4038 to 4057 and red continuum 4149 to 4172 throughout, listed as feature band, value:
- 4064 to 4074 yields 0.073 mag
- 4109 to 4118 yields 0.024 mag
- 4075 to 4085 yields -0.100 mag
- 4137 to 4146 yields 0.078 mag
